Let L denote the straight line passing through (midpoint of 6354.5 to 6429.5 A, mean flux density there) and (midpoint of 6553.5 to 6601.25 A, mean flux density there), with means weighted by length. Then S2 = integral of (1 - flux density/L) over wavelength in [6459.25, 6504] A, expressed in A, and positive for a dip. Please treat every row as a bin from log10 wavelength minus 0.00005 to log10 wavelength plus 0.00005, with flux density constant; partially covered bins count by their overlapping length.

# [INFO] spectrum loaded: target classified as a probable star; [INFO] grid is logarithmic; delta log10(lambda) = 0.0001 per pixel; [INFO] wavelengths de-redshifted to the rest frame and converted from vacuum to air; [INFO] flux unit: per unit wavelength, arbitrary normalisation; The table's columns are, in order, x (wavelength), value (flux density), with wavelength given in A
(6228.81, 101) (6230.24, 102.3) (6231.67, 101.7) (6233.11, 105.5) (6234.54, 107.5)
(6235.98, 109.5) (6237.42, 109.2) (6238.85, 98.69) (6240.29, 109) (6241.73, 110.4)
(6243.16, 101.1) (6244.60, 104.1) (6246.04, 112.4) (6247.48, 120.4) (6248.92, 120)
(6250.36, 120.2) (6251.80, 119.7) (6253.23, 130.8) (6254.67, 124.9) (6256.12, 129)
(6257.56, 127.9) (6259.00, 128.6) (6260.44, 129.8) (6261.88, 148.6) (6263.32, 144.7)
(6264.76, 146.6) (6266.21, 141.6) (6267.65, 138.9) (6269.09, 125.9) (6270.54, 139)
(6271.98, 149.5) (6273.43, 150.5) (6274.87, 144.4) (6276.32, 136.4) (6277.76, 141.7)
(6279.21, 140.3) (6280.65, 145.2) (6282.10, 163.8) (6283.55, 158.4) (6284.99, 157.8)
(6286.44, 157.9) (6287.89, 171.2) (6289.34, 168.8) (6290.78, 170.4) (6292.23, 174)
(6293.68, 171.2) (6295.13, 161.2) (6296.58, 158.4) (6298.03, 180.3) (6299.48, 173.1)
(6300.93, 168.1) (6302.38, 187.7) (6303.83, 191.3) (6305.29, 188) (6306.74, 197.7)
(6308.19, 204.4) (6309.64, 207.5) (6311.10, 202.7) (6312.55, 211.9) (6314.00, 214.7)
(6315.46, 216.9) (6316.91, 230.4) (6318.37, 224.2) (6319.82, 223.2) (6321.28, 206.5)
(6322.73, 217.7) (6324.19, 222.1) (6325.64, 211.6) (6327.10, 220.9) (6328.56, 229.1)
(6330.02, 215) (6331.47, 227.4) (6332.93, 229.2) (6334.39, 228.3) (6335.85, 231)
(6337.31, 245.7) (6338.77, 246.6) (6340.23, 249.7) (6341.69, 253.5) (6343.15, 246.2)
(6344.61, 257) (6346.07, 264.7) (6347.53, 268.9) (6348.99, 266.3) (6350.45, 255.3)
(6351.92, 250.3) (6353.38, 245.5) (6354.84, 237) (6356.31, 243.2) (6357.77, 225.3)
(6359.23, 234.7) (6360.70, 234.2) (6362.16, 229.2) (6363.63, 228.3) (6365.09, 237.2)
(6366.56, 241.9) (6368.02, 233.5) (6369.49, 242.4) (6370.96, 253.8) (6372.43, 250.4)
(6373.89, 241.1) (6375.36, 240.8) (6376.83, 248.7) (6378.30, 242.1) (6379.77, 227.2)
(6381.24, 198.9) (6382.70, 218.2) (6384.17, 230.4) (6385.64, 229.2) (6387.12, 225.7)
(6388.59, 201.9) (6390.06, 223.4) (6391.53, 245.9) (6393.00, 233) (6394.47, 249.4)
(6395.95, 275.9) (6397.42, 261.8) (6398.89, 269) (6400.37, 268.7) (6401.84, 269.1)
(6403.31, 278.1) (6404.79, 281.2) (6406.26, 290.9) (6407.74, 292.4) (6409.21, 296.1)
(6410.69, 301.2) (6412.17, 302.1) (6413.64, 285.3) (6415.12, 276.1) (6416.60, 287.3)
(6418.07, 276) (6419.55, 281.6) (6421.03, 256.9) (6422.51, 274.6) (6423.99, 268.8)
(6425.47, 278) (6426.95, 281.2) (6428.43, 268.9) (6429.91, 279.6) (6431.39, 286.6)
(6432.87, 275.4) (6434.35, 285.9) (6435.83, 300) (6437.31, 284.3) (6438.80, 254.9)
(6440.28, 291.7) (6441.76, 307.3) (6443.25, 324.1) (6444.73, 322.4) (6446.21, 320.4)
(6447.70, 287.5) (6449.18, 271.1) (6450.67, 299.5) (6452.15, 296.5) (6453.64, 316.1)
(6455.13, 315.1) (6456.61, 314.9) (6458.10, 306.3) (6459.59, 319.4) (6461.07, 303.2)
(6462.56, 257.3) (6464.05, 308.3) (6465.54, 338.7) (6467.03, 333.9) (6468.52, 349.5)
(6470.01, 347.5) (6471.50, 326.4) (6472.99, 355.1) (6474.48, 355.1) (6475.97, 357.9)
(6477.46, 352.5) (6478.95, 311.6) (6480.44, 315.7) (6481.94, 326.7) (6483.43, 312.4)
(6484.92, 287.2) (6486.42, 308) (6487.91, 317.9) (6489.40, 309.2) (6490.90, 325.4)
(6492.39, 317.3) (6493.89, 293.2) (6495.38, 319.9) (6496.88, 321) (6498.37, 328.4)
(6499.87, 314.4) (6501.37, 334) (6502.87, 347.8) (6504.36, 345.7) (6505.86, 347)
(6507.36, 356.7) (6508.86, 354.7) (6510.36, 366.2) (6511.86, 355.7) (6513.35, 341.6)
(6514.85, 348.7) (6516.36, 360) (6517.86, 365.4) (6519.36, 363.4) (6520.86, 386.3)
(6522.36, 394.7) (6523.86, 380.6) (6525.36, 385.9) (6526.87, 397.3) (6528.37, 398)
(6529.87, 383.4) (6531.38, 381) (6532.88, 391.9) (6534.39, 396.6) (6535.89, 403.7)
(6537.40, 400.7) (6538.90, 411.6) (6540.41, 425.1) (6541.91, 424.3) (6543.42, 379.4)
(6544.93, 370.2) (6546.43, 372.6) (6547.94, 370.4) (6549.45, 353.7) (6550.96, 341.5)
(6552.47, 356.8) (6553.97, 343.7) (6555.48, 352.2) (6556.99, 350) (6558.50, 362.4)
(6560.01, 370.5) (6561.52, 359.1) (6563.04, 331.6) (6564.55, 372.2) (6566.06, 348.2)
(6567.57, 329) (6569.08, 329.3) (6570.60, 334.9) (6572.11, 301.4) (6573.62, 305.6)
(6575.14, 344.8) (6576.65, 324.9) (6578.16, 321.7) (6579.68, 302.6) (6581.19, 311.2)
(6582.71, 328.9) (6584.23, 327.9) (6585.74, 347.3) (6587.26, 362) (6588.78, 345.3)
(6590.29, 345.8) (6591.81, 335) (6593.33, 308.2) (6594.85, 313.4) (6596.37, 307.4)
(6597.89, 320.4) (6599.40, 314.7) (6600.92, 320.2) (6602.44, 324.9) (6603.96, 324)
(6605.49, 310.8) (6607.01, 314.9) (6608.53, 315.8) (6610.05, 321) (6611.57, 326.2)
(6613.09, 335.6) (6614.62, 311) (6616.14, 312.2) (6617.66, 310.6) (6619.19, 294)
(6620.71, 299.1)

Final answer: -4.7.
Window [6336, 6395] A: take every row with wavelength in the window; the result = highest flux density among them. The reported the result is 268.9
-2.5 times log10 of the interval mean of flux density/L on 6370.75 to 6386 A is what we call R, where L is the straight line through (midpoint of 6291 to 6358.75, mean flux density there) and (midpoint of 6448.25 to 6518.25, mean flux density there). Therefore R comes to 0.09 mag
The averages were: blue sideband 219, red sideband 326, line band 234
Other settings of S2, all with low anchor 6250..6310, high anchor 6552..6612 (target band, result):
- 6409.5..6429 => -3.63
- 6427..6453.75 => -4.64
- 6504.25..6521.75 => -4.03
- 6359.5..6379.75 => -3.14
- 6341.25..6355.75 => -4.41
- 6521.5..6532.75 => -3.36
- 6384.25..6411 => -4.19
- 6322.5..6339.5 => -3.89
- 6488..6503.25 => -2.12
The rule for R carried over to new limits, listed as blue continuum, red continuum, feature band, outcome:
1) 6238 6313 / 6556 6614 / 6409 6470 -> -0.20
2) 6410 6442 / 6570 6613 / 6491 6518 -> -0.13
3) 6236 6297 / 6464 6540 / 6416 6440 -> 0.02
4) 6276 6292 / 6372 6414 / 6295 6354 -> -0.14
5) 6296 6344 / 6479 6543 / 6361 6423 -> 0.06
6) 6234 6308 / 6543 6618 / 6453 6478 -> -0.23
